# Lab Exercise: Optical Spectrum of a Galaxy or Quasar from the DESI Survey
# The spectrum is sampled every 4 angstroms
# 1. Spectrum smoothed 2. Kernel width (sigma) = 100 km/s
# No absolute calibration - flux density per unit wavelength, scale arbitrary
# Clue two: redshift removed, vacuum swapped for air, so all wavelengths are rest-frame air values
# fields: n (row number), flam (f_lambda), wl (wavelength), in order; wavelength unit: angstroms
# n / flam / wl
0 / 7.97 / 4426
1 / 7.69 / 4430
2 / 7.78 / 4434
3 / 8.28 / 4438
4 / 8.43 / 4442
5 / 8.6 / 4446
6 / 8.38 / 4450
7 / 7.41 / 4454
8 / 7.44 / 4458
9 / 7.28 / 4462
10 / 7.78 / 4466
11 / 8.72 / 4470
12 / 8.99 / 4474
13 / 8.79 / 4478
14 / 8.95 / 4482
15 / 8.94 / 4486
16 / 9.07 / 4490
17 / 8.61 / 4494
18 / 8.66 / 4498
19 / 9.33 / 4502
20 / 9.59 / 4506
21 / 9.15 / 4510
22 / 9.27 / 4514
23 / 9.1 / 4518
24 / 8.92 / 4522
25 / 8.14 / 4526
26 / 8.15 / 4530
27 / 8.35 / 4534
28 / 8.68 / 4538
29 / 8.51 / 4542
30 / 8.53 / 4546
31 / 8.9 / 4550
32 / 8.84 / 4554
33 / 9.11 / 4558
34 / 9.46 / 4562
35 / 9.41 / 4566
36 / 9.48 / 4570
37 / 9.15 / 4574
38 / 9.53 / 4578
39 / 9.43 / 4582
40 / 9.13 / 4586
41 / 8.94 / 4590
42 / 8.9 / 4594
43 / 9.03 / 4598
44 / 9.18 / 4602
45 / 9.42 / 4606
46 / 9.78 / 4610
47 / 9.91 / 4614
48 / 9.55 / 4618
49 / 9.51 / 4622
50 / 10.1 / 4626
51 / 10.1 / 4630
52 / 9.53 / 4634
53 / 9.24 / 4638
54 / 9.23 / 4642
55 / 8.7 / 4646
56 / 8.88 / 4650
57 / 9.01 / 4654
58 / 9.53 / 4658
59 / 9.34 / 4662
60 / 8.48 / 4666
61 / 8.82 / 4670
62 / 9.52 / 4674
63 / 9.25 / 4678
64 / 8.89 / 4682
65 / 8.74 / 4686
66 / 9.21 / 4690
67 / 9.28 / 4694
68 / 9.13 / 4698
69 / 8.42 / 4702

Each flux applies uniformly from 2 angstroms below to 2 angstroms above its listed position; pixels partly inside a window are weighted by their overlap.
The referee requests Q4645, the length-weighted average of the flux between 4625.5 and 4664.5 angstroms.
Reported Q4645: 9.33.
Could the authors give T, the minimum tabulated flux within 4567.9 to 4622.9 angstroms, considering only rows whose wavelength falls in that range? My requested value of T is 8.9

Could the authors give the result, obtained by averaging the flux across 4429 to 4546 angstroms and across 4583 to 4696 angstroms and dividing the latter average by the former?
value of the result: 1.1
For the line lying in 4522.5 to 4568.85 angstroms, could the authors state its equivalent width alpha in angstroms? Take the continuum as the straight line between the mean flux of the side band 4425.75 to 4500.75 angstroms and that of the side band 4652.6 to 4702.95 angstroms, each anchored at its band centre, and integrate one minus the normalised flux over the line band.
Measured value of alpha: -0.8 angstroms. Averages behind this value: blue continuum 8.32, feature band 8.75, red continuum 9.06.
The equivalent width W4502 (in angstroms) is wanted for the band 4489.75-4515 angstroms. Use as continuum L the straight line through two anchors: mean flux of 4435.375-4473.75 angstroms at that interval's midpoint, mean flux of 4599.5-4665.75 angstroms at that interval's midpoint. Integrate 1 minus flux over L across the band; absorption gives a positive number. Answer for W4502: -2.0 angstroms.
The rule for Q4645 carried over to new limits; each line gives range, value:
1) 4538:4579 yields 9.06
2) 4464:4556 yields 8.78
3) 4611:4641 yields 9.69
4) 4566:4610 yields 9.25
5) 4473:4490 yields 8.93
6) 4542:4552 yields 8.67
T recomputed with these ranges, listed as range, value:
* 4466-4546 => 7.78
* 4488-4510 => 8.61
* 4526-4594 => 8.14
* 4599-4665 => 8.7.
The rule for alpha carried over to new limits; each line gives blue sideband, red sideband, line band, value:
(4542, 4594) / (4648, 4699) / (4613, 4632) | -1.5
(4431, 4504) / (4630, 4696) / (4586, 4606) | -0.4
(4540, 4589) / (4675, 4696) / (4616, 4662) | -1.5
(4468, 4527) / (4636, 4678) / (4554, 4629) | -2.9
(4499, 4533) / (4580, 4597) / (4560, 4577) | -0.6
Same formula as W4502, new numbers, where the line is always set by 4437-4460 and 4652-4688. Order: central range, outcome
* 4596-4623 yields -2.1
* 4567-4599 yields -2.0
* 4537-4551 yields -0.2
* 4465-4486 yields -1.3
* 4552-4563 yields -0.7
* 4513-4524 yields -0.9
